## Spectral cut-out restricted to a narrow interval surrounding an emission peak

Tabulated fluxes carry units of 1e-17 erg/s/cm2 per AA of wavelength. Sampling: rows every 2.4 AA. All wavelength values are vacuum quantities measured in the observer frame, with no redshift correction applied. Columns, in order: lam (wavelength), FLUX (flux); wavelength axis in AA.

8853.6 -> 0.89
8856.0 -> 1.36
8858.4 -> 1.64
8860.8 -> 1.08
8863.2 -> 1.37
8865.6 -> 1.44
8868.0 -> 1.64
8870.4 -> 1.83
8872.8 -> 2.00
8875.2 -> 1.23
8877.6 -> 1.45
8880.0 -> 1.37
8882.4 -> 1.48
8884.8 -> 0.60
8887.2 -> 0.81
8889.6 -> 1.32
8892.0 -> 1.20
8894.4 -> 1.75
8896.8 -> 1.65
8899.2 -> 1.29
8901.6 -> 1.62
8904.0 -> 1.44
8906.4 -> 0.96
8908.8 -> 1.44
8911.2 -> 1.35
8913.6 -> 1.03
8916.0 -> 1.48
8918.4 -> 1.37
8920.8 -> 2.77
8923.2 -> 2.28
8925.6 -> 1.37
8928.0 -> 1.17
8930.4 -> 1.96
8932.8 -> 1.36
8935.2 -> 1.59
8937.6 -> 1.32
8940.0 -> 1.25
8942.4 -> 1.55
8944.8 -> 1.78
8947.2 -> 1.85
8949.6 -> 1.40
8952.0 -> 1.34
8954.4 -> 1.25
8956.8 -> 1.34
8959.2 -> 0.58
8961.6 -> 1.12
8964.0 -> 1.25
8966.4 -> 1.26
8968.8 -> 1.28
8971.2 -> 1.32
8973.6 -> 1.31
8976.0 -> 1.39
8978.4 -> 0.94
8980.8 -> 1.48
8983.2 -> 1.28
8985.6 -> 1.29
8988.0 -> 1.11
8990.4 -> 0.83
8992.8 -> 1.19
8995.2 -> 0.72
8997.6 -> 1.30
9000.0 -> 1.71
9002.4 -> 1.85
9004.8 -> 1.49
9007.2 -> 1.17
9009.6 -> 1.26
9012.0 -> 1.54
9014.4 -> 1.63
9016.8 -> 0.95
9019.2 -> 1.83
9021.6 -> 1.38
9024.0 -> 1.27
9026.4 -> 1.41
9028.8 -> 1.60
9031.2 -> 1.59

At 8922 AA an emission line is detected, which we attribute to [S II]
